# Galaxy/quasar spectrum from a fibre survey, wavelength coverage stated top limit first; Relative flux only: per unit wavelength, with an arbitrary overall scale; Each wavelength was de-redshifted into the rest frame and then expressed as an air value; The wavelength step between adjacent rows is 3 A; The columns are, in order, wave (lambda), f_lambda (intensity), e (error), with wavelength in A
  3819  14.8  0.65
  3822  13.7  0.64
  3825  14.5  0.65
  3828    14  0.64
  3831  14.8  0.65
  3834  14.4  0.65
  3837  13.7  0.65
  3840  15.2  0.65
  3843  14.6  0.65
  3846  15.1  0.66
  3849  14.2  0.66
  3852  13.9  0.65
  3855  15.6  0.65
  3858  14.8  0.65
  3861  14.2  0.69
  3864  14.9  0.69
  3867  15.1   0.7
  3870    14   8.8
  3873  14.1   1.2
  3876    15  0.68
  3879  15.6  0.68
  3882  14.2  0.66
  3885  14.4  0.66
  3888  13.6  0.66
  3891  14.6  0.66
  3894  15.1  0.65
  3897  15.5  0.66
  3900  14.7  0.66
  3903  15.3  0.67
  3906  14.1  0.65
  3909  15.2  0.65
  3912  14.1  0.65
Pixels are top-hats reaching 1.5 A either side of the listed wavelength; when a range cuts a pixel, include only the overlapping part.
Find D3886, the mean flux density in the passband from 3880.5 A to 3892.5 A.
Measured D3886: 14.2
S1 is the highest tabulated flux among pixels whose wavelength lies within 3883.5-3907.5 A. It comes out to 15.5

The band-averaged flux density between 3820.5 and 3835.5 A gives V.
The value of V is 14.3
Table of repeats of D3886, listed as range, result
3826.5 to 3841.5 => 14.4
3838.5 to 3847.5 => 15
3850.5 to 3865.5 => 14.7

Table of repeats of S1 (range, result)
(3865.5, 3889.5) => 15.6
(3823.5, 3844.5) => 15.2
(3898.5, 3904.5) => 15.3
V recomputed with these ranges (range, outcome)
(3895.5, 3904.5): 15.2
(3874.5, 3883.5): 14.9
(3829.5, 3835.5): 14.6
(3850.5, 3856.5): 14.8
